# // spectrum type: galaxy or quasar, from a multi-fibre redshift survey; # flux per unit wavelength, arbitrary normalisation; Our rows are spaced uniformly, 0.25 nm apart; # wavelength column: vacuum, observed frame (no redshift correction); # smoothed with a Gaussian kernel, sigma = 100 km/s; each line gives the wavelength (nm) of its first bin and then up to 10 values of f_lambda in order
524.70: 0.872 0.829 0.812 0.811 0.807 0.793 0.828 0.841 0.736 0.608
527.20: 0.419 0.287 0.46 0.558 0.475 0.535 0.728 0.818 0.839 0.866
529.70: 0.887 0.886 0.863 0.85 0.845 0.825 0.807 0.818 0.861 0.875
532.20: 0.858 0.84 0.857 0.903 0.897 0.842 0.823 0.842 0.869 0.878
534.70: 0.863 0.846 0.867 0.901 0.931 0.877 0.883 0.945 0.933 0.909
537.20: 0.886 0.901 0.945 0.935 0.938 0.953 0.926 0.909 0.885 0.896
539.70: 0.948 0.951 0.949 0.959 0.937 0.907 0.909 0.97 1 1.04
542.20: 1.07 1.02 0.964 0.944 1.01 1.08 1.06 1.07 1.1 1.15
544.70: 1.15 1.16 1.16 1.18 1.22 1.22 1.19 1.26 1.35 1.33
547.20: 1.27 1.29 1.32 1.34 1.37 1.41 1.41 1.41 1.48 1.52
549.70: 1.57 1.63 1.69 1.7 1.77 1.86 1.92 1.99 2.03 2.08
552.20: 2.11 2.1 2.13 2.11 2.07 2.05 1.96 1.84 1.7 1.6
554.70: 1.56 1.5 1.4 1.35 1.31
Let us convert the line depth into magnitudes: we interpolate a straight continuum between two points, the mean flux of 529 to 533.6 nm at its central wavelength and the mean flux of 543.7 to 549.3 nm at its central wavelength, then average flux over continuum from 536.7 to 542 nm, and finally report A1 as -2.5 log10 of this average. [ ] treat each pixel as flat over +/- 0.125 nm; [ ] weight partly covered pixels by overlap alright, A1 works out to 0.15 mag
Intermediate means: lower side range 0.856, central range 0.934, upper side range 1.26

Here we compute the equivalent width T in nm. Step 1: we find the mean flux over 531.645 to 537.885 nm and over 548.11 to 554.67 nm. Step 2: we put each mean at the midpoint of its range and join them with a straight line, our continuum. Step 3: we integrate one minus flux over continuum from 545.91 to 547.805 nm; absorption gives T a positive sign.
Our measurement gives 0.32 nm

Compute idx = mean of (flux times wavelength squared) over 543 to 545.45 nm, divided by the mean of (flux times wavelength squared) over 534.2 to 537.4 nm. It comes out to 1.28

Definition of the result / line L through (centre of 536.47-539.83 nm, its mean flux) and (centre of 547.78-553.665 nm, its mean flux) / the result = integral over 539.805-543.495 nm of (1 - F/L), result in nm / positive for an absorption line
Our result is 0.57 nm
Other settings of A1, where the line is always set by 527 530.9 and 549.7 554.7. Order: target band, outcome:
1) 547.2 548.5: 0.243 mag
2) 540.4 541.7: 0.364 mag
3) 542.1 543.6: 0.357 mag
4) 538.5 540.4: 0.311 mag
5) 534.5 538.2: 0.186 mag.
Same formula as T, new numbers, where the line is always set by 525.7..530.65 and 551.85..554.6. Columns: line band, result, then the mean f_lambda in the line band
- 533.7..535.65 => 0.31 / 0.866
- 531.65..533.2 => 0.08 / 0.868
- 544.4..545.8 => 0.35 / 1.17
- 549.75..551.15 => 0.08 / 1.73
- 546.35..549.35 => 0.61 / 1.36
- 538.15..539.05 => 0.22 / 0.932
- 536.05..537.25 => 0.23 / 0.912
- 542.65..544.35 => 0.51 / 1.04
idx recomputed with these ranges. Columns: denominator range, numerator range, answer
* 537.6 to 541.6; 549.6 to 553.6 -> 2.16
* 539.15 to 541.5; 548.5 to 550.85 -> 1.75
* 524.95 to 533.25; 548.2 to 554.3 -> 2.58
